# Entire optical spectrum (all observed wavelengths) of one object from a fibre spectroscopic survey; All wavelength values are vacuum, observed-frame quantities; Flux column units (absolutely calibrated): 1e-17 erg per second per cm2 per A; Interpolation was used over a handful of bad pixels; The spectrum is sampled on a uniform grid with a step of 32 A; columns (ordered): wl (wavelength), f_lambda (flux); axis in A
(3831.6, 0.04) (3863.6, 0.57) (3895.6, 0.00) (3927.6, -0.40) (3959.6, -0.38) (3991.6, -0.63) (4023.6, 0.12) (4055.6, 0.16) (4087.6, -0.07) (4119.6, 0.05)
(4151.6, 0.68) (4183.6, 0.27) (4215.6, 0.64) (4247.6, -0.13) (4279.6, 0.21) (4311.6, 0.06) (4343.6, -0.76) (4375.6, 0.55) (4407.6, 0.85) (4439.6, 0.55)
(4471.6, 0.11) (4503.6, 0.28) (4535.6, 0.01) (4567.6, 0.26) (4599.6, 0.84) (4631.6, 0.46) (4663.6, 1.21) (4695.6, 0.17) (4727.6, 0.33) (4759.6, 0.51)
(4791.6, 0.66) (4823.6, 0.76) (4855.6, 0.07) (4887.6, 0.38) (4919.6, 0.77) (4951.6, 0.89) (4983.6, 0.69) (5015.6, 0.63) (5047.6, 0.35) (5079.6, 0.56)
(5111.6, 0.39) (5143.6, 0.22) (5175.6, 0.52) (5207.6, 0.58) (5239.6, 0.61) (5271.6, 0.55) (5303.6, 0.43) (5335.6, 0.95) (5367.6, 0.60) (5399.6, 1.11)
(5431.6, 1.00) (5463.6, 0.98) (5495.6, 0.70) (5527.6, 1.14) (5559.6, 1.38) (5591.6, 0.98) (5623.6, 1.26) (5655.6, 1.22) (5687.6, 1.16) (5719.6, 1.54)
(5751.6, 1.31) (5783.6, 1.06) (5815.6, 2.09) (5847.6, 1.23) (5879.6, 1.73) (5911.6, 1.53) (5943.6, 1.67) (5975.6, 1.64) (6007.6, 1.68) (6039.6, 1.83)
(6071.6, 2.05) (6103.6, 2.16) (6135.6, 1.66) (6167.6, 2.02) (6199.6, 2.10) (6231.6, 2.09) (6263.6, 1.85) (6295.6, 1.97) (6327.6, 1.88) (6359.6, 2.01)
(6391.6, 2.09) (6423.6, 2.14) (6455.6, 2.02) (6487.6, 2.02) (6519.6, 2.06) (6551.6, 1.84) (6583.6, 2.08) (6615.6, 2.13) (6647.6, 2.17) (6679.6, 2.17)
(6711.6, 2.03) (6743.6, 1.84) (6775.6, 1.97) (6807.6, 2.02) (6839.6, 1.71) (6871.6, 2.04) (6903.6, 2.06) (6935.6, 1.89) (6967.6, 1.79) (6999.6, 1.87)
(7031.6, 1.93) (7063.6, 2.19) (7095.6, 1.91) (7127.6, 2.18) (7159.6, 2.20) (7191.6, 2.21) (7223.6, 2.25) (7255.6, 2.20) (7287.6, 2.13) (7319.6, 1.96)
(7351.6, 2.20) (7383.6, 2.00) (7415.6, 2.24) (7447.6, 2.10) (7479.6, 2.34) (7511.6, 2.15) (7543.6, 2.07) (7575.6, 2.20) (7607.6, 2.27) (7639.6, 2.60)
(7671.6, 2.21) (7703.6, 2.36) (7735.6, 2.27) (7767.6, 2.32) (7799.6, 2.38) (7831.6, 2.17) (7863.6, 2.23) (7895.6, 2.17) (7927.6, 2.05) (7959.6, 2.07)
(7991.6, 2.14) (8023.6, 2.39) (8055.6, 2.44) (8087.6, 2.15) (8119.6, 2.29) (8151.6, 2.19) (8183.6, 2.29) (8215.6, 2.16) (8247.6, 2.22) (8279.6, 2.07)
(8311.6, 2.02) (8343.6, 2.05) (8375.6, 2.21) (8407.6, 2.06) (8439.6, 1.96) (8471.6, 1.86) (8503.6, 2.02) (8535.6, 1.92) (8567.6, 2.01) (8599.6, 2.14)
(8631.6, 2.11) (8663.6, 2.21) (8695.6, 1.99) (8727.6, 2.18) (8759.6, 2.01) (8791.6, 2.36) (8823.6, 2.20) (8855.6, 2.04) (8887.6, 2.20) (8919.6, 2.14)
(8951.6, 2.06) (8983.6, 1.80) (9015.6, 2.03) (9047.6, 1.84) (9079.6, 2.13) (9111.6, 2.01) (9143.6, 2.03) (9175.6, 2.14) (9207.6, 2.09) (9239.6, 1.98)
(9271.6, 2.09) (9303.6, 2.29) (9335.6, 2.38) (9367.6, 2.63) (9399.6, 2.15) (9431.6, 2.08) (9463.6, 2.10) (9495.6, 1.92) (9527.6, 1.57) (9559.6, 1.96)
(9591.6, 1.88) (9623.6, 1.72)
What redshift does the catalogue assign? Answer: 0.35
